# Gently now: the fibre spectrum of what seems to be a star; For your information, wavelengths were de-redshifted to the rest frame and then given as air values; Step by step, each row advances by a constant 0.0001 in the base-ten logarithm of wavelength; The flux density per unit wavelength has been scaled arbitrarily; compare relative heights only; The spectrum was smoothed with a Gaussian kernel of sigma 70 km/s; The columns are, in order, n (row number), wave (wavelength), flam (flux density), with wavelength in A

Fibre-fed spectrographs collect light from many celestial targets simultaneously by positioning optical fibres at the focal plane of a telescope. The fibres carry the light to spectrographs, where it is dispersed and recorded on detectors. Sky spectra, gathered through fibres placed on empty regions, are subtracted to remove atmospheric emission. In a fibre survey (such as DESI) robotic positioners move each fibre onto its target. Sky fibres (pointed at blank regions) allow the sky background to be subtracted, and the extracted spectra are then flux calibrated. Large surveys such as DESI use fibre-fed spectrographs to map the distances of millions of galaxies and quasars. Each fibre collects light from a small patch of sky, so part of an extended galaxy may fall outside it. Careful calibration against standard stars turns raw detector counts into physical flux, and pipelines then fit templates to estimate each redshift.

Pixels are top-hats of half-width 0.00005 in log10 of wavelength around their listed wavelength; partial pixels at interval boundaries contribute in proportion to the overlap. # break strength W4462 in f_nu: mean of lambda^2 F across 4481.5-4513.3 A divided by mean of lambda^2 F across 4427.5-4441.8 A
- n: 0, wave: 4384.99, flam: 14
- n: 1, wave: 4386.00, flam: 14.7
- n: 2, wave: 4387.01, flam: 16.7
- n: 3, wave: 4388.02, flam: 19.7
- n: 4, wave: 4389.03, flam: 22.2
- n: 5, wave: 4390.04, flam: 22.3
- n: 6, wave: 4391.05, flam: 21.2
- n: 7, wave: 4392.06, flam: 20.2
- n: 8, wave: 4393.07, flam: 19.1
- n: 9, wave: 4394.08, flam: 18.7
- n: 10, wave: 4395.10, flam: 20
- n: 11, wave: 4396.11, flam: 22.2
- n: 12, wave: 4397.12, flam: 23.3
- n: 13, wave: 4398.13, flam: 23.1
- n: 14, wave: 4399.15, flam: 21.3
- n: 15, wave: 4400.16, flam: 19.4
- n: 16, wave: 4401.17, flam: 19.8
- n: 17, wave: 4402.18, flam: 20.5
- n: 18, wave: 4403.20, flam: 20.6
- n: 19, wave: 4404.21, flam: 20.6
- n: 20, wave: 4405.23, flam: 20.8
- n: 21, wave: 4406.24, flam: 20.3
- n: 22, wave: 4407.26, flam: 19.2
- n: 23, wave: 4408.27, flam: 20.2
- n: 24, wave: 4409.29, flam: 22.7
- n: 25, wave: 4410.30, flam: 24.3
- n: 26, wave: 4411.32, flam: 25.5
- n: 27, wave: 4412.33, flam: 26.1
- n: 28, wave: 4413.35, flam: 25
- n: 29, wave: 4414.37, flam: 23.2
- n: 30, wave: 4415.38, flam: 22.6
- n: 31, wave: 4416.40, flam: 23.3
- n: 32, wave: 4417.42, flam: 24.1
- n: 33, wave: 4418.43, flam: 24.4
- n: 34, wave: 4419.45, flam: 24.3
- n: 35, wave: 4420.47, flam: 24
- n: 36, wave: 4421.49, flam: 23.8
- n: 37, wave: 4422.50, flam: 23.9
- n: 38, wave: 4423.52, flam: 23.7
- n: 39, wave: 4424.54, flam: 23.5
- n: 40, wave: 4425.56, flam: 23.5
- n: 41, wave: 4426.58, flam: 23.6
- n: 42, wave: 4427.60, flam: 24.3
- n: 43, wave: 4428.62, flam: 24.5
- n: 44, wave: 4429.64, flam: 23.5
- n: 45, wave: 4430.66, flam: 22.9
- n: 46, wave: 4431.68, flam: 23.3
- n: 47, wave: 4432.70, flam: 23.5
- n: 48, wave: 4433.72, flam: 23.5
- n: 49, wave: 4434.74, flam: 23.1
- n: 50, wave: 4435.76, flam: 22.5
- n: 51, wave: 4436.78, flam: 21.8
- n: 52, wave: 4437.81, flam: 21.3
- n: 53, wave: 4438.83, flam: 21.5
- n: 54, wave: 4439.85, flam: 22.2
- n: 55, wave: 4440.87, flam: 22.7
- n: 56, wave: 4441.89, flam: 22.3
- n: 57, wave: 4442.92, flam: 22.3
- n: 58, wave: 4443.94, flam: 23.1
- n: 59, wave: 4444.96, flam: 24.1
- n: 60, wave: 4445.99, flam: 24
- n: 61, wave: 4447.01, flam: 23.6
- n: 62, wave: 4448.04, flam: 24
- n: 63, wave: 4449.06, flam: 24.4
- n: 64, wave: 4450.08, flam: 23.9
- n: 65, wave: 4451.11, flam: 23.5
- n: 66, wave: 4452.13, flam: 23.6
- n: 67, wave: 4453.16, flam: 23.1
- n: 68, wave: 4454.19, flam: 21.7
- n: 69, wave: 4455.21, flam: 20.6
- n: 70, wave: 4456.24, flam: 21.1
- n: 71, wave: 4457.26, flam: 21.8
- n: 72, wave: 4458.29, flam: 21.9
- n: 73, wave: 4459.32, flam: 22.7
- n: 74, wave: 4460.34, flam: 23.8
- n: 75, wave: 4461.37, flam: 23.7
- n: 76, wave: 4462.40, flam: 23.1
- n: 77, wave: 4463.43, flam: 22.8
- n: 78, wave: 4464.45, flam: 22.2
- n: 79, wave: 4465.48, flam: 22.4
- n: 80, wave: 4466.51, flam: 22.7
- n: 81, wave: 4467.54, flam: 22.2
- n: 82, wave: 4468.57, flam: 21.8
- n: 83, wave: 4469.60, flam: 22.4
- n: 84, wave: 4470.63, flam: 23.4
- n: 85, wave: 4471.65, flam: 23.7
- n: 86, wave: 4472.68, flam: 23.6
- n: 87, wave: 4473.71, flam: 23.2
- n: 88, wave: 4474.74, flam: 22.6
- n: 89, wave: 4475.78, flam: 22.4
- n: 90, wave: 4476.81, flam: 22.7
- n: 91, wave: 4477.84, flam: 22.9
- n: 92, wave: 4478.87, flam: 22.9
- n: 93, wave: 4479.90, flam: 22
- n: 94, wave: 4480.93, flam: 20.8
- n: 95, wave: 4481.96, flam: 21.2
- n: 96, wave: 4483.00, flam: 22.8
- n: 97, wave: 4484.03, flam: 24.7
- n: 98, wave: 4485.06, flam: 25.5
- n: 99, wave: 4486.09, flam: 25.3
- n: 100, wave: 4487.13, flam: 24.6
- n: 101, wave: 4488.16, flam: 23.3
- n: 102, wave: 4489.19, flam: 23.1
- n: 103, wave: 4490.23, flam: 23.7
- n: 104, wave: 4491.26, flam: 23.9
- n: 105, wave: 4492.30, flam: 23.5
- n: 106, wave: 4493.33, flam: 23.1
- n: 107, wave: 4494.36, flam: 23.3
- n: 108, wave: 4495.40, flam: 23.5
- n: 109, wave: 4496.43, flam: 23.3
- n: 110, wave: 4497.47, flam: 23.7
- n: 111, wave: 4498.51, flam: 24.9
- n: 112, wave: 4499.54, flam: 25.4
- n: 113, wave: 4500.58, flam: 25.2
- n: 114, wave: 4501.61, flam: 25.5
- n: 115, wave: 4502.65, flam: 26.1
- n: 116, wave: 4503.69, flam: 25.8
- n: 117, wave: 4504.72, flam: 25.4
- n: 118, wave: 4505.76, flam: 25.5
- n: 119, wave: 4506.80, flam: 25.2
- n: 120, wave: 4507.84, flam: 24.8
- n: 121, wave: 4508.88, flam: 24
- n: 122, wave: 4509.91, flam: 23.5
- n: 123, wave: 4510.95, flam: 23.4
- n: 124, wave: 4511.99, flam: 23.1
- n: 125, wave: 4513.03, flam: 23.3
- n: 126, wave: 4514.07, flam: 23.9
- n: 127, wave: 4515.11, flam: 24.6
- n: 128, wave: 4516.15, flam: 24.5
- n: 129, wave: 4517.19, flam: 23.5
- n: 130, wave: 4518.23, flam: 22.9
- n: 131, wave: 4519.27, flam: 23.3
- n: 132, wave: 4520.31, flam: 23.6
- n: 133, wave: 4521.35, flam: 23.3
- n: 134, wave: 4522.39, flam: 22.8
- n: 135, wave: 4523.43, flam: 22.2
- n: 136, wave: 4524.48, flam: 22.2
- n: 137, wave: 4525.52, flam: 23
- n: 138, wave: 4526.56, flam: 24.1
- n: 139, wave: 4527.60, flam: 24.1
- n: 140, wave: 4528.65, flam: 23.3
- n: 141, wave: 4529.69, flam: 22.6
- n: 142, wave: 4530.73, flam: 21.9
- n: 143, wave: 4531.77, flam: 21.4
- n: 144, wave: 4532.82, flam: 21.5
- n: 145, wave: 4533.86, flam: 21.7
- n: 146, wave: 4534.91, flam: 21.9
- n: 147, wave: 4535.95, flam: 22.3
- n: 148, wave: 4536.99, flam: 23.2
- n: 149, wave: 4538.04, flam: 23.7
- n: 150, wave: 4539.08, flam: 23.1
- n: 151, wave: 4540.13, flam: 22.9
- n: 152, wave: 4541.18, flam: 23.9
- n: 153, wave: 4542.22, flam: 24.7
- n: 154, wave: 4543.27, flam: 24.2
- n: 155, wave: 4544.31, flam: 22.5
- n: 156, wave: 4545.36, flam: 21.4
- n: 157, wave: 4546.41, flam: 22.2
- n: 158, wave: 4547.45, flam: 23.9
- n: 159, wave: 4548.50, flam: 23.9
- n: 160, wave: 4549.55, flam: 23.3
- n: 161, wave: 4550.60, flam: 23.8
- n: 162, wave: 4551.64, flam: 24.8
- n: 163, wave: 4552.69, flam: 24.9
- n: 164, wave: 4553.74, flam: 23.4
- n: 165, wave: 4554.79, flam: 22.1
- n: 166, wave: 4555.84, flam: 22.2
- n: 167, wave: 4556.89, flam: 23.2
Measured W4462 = 1.1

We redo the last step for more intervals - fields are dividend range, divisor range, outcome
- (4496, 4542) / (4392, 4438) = 1.10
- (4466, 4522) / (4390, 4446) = 1.09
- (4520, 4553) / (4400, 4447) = 1.06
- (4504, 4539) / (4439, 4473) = 1.05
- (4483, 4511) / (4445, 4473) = 1.08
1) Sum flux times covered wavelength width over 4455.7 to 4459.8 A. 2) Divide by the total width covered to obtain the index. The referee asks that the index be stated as 21.8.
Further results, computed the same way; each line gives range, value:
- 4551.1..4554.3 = 24.4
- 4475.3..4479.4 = 22.7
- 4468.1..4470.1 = 22.1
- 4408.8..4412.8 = 24.7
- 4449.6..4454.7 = 23.1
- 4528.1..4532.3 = 22.3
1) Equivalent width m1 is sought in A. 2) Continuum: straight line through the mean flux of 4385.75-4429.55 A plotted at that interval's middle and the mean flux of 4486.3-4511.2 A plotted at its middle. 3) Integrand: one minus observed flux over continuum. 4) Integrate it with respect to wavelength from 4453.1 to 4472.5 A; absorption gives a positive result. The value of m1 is 0.8 A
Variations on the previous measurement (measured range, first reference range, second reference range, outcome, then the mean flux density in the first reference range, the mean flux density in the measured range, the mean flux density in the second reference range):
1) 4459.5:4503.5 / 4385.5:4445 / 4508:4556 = -1.26 A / 22.2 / 23.4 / 23.2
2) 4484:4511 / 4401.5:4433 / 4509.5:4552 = -1.52 A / 23.1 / 24.4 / 23.1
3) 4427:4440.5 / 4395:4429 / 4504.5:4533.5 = -0.03 A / 22.7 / 22.9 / 23.4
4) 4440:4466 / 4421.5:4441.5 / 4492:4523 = 0.57 A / 23.1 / 22.9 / 24.1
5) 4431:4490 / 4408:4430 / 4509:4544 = 1.71 A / 23.9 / 22.9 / 23.1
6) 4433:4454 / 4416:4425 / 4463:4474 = 0.31 A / 23.9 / 23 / 22.8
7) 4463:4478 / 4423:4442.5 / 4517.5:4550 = 0.16 A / 23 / 22.7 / 22.9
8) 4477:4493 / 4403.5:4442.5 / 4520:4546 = -0.28 A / 23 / 23.3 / 22.8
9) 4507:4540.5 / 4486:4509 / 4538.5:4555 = 1.10 A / 24.4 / 23.1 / 23.5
